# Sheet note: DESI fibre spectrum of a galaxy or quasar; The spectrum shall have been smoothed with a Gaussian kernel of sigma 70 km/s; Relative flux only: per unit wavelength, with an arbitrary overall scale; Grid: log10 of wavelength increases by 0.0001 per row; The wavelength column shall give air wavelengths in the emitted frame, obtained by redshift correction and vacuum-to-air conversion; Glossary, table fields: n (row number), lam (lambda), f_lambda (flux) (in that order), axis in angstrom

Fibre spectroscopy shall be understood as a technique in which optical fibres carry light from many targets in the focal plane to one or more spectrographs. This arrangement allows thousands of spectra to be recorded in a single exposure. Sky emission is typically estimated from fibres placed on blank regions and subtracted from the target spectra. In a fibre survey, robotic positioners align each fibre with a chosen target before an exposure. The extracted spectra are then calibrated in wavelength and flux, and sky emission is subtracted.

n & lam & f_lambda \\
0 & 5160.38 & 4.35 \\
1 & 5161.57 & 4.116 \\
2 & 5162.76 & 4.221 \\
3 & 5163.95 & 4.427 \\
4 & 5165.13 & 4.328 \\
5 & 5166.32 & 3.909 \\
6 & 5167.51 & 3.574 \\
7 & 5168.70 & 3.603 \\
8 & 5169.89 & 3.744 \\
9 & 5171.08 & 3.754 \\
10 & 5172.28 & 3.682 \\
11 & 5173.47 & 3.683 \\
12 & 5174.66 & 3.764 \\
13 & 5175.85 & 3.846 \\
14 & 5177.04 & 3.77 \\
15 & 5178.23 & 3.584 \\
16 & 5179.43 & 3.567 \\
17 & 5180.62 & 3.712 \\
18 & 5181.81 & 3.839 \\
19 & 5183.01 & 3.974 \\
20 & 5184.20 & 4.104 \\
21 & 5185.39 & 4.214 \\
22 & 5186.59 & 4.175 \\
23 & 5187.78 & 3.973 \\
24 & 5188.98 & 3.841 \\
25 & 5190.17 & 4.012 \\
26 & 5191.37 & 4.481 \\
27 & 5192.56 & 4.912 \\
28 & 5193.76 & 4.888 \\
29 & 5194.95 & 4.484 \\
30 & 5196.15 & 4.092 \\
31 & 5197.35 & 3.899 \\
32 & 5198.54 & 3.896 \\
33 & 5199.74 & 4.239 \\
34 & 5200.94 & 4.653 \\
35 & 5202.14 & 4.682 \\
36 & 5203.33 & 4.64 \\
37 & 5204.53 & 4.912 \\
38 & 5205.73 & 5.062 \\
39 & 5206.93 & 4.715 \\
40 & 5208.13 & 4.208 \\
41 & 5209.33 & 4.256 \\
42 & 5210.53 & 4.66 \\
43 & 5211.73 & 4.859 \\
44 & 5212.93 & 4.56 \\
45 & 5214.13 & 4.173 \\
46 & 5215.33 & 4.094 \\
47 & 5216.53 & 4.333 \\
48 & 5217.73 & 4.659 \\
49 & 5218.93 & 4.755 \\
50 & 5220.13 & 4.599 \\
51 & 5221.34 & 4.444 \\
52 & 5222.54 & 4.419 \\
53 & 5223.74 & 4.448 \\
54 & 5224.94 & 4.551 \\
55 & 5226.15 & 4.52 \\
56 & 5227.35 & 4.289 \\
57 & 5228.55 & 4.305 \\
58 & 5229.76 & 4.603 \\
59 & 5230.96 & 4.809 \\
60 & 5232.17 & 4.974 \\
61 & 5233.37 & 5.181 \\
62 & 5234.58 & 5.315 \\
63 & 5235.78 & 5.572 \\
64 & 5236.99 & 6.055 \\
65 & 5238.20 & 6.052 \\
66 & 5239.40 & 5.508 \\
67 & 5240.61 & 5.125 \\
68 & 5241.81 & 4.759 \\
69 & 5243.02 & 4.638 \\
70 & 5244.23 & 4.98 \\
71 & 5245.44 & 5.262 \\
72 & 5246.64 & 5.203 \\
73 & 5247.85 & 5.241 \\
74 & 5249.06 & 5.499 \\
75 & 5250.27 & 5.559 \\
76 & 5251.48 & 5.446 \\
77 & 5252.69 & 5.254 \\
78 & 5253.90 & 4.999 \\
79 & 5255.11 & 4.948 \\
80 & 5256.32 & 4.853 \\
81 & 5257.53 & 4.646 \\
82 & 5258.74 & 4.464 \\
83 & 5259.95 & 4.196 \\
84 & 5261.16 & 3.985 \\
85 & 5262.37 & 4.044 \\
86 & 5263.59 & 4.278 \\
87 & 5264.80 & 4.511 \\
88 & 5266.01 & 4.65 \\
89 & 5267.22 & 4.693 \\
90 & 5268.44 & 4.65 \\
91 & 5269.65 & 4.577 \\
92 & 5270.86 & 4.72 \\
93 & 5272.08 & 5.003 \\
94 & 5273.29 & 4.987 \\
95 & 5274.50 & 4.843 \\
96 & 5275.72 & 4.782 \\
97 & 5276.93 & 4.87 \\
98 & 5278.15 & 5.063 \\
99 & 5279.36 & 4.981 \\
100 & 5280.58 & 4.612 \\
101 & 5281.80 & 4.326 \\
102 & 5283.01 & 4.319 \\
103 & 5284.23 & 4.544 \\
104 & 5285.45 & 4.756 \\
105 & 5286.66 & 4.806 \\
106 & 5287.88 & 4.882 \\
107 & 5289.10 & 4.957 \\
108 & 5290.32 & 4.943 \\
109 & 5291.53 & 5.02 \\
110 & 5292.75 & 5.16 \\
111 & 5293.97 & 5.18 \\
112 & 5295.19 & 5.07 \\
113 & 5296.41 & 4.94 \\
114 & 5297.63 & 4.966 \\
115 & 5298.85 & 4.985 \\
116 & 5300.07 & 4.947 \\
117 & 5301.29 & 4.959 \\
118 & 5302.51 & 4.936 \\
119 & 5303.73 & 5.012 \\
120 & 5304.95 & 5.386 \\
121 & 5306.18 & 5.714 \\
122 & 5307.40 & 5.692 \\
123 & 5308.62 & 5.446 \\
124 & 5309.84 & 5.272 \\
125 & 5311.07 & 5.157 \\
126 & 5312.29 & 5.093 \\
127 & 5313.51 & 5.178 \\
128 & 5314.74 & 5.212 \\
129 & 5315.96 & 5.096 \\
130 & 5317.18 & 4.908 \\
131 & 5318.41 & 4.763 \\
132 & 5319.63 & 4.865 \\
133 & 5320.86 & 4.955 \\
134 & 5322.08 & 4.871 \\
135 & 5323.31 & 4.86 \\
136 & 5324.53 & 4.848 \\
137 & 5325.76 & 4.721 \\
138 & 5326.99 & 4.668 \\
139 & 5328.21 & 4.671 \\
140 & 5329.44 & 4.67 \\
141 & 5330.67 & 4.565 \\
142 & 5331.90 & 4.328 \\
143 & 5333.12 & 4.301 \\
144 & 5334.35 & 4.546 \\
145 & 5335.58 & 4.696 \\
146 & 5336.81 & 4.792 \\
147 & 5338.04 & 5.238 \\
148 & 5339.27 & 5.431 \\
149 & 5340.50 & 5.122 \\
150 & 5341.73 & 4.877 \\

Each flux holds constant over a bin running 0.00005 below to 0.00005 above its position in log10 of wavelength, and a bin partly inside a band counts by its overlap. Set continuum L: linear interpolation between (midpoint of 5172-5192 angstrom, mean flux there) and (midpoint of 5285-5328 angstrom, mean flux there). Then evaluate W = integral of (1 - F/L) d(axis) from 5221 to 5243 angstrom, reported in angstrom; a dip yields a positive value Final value -2.9 angstrom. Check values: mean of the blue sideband 3.9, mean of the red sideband 5.03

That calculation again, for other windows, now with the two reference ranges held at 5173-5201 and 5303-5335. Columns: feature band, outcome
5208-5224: -0.8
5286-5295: -0.4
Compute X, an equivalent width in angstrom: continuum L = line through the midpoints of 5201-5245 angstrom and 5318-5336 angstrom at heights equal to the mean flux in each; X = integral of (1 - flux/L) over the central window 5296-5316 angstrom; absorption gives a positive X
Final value -2.0 angstrom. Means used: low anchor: 4.77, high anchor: 4.69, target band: 5.18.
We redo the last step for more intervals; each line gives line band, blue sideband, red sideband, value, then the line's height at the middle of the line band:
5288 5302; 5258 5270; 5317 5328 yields -1.16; 4.62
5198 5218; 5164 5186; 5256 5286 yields -1.99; 4.1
